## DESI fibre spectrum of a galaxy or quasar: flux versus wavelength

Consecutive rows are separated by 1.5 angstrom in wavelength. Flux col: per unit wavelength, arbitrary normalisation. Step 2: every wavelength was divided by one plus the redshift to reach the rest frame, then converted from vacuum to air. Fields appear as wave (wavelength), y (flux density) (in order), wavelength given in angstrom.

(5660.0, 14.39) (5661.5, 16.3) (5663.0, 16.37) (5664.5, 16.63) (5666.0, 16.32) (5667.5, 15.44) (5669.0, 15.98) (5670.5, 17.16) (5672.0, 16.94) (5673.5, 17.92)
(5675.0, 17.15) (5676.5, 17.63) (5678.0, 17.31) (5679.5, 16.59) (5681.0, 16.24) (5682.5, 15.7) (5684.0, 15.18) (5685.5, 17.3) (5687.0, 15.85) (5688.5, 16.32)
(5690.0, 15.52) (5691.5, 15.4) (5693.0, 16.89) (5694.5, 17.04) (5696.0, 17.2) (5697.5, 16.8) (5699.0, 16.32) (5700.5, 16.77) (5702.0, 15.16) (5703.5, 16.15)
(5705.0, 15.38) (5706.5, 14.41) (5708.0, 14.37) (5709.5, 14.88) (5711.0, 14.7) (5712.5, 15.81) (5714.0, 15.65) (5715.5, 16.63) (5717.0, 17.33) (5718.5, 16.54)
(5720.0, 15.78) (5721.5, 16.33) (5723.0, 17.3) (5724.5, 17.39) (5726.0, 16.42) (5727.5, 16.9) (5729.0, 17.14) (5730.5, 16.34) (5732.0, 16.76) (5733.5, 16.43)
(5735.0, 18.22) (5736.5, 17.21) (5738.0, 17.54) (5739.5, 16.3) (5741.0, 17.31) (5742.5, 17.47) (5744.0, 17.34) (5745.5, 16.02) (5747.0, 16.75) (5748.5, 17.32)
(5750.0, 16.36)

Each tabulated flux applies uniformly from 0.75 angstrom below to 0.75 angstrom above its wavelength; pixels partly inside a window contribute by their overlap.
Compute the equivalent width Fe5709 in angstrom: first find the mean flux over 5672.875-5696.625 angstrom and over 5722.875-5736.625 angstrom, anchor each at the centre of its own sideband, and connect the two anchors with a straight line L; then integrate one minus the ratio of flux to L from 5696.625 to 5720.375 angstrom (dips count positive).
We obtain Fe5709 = 1.40 angstrom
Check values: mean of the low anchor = 16.6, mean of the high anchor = 17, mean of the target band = 15.8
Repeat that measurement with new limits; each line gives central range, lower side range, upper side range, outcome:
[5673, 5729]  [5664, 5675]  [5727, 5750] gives 1.8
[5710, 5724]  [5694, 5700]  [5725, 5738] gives 0.6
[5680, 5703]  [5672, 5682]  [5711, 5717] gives 0.6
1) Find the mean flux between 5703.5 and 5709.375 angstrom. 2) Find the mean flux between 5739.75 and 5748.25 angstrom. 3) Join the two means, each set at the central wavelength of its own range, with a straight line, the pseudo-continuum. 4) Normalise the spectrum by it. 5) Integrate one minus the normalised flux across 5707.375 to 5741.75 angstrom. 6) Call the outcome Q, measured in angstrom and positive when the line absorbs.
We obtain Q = -1.3 angstrom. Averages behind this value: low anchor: 14.9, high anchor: 17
